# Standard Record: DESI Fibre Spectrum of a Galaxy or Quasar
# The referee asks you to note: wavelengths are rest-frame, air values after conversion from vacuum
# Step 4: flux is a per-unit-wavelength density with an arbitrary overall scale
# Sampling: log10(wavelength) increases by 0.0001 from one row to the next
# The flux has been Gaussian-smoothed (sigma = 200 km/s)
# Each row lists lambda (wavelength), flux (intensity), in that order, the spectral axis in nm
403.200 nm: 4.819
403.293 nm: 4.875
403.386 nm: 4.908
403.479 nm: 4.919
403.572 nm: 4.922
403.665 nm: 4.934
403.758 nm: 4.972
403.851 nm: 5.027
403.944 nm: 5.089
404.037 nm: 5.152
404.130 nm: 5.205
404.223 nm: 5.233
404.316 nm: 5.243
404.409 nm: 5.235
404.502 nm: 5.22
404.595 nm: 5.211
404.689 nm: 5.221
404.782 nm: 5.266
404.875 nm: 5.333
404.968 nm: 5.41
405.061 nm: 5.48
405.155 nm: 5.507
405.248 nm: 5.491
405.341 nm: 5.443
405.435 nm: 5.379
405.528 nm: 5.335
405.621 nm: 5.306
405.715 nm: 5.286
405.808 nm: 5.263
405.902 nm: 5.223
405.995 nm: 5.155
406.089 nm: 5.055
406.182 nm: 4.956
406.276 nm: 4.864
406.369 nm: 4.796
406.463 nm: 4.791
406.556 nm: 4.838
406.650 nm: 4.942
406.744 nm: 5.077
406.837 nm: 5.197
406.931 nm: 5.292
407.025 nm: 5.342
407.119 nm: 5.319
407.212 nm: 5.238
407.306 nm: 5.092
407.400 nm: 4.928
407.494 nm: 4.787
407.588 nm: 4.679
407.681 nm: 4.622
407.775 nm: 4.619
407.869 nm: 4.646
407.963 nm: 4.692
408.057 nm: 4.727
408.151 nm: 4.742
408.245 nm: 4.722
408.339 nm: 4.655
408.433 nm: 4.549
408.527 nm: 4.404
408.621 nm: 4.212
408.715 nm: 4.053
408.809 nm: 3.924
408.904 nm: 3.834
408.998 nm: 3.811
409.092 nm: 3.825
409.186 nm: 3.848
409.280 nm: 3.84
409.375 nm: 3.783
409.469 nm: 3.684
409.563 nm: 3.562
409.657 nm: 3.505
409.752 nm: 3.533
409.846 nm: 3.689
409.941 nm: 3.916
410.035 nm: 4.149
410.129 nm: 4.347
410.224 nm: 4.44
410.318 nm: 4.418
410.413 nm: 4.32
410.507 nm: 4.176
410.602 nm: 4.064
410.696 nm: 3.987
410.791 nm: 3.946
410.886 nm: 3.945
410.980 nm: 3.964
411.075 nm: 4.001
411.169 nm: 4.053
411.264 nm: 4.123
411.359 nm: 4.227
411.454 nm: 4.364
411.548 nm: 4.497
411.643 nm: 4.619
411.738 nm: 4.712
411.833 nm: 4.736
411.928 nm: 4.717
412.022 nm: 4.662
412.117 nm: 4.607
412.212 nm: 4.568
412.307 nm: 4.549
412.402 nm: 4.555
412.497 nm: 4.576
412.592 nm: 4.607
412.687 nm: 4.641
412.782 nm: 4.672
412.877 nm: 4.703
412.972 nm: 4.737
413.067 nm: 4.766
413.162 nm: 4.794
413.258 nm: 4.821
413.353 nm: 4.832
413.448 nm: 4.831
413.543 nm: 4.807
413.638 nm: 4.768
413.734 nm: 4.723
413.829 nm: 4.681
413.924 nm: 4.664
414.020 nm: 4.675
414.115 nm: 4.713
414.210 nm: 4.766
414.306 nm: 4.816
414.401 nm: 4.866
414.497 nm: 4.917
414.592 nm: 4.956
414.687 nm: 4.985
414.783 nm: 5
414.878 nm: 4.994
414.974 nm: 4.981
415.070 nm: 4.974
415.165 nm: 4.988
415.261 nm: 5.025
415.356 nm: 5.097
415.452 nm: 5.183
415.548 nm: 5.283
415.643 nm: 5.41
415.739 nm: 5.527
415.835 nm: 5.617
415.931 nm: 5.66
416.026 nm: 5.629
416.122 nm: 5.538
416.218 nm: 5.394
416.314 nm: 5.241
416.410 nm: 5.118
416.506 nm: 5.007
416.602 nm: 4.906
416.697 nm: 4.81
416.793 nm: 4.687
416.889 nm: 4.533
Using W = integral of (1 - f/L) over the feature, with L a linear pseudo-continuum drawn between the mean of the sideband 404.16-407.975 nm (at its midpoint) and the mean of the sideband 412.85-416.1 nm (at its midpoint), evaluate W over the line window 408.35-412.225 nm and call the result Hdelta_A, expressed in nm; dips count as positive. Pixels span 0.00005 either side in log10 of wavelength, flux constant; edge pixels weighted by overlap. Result 0.70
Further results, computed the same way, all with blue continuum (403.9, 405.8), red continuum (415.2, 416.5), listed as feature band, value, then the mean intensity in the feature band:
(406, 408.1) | 0.148 nm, 4.94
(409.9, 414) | 0.659 nm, 4.47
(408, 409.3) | 0.265 nm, 4.24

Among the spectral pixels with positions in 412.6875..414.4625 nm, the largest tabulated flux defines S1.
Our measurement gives 4.866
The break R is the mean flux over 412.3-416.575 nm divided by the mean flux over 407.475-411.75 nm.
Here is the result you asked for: 1.18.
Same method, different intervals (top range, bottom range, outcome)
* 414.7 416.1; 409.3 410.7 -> 1.32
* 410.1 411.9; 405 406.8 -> 0.82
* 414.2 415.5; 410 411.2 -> 1.20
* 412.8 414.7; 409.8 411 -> 1.17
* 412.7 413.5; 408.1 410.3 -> 1.18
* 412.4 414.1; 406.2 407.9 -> 0.95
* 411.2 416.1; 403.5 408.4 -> 0.95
